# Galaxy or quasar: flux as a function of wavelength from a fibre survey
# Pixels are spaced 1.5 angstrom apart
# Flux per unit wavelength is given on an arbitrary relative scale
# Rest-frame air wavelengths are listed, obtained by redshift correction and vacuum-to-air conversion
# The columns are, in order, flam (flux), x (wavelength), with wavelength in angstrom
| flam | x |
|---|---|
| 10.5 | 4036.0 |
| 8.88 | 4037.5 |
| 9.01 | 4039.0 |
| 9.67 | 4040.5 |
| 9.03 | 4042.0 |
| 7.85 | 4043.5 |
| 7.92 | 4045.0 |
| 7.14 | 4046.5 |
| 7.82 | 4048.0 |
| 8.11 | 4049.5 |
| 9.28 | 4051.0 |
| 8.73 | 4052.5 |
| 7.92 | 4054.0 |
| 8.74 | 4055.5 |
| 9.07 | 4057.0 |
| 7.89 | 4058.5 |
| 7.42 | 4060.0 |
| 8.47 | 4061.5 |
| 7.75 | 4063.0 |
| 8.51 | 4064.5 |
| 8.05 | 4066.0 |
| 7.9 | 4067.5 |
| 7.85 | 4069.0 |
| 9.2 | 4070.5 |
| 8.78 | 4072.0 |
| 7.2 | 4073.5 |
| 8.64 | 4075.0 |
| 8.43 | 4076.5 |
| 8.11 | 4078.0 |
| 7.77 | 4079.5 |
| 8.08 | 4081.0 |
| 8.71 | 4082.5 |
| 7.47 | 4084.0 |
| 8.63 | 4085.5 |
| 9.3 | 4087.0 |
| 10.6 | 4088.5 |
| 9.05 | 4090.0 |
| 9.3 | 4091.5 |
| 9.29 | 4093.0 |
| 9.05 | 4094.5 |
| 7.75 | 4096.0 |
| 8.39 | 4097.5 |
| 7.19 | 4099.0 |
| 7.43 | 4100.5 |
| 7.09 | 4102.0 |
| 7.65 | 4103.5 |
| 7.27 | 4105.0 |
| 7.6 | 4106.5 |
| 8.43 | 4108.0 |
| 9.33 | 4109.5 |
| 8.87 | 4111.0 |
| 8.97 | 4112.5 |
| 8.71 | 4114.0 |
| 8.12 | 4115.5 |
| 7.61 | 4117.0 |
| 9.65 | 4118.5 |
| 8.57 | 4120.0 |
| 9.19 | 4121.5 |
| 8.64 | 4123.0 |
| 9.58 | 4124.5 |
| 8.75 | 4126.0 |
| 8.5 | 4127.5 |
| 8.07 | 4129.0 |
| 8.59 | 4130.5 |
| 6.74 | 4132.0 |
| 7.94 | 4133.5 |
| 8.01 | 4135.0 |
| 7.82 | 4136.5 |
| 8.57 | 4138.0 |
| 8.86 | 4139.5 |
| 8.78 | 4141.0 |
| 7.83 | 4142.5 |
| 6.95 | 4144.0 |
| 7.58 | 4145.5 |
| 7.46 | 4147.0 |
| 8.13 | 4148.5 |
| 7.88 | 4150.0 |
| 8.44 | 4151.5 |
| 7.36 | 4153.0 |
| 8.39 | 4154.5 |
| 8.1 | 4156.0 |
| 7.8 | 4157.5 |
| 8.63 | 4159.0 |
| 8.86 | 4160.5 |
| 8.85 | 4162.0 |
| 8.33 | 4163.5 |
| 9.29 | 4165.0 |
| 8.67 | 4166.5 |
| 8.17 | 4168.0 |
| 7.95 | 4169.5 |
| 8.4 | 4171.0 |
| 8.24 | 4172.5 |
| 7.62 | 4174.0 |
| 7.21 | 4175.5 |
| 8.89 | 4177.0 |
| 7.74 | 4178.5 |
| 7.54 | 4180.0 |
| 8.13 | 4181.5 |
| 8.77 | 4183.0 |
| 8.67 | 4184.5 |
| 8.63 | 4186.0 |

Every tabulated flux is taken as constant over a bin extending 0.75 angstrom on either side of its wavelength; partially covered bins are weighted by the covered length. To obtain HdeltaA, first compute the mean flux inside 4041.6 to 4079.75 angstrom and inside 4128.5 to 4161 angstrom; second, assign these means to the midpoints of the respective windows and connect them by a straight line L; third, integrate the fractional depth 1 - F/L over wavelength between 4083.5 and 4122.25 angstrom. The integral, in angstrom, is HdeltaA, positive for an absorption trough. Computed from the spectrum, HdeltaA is -1.75 angstrom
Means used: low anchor 8.21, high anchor 8.03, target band 8.49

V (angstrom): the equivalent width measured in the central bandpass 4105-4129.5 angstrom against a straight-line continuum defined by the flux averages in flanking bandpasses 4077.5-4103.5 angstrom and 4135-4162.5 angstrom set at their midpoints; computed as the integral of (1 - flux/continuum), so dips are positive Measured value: -1.0 angstrom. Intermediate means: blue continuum 8.4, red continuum 8.12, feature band 8.63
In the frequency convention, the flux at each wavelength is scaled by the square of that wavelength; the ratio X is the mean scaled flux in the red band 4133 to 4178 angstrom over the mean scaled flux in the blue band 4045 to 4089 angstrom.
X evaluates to 1.0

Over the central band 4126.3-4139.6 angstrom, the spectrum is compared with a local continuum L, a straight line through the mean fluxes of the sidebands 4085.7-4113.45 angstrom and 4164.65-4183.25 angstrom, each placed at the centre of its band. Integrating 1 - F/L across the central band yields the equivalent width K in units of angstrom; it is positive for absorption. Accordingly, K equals 0.4 angstrom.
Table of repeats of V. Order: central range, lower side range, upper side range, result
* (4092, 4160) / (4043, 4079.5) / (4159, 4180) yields 0.3 angstrom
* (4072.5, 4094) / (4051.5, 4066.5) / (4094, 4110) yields -1.5 angstrom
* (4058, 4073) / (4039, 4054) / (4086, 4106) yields 0.4 angstrom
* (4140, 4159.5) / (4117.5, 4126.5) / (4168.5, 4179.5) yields 1.2 angstrom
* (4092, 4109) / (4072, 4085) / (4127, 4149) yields 0.2 angstrom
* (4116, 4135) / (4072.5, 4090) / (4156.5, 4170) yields 0.1 angstrom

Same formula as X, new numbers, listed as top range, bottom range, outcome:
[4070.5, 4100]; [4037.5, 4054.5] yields 1.03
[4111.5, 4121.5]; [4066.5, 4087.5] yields 1.07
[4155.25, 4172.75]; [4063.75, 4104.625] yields 1.05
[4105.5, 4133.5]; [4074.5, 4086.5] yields 1.05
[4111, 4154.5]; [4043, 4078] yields 1.04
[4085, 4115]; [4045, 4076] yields 1.05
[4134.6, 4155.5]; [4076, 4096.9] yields 0.95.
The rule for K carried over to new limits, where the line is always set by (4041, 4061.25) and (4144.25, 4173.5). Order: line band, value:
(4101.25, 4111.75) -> 0.25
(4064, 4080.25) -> 0.05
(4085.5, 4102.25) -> -0.81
